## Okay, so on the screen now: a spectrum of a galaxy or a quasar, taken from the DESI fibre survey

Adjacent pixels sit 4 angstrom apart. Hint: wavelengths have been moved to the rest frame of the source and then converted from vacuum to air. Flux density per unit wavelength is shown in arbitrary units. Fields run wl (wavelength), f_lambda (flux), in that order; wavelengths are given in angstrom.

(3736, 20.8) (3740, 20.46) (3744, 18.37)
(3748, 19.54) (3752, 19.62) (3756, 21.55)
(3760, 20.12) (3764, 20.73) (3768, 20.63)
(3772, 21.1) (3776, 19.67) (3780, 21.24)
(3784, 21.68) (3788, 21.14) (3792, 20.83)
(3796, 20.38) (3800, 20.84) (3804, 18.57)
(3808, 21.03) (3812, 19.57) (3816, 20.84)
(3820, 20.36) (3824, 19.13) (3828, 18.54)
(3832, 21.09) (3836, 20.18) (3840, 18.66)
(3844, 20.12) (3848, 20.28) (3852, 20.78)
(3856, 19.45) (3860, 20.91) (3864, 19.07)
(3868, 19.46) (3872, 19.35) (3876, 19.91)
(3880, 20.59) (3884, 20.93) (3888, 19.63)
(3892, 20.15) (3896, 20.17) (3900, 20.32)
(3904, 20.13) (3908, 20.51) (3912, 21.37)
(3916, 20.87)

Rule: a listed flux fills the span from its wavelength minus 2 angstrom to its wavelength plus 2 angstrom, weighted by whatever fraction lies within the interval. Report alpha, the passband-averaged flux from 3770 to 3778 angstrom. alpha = 20.4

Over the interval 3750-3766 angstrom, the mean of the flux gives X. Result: 20.5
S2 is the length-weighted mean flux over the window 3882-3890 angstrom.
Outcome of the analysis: 20.3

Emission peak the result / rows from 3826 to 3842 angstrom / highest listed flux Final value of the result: 21.09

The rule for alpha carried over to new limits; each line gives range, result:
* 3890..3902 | 20.2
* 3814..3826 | 20.1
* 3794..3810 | 20.2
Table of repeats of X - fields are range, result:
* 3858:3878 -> 19.7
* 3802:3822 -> 20.1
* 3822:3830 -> 18.8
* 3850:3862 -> 20.4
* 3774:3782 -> 20.5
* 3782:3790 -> 21.4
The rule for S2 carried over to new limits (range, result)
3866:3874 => 19.4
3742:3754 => 19.2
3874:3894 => 20.2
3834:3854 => 20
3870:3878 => 19.6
